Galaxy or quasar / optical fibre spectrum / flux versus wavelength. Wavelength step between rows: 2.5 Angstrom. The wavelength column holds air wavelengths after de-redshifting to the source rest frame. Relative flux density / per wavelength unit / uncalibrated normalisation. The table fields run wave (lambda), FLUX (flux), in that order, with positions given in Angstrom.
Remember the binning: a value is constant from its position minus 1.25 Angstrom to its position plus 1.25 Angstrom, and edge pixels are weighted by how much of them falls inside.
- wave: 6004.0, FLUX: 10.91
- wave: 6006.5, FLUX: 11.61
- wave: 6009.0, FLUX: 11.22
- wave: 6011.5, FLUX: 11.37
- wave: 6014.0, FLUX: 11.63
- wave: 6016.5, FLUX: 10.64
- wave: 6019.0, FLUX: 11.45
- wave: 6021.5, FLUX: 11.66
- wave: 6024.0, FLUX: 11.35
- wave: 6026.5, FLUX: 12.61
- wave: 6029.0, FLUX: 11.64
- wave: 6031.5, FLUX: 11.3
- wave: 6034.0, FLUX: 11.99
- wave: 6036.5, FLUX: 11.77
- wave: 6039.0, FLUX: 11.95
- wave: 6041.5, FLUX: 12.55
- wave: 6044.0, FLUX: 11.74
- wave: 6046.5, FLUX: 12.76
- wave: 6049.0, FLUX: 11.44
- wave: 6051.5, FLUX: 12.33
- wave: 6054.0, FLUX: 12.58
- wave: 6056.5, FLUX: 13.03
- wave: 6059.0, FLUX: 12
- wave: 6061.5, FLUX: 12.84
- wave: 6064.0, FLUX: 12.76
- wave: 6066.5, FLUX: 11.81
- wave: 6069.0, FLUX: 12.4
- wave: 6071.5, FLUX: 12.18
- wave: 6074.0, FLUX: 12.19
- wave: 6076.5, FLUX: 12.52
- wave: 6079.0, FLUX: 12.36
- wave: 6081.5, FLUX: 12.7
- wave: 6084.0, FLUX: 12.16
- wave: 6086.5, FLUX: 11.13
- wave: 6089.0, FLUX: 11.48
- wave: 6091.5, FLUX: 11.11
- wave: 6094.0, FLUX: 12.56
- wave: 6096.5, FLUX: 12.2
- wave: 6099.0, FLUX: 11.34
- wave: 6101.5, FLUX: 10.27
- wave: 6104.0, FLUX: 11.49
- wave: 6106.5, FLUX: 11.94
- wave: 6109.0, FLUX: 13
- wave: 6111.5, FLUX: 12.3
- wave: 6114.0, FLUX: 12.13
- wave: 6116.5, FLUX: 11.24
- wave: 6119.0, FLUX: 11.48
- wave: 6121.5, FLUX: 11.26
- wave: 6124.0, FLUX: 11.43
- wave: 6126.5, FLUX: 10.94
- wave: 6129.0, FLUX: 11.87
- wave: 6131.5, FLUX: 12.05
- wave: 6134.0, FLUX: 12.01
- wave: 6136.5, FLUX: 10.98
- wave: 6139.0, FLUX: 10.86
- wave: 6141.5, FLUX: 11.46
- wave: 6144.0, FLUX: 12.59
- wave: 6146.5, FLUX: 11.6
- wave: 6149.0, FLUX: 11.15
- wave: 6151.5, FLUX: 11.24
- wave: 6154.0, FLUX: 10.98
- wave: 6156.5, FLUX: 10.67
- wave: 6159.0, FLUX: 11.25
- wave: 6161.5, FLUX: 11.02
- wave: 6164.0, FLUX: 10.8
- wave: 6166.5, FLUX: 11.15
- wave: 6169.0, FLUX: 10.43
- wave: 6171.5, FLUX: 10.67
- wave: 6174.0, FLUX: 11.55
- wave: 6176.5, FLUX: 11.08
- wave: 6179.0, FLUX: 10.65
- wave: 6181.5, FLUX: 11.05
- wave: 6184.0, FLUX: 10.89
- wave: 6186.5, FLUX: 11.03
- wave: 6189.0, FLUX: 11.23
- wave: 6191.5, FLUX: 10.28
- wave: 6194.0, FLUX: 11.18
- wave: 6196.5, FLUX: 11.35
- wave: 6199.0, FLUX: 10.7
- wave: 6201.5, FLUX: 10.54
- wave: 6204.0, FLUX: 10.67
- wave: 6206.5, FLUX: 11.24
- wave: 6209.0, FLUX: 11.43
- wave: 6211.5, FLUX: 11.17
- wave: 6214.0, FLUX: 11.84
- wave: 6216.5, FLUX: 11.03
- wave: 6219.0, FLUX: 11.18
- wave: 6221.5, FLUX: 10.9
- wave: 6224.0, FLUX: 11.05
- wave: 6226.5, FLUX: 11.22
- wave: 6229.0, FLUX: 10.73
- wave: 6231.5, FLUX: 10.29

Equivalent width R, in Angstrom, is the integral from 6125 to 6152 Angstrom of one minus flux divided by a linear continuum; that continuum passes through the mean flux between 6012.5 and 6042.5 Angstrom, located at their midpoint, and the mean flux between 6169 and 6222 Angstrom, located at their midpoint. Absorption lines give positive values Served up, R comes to -0.7 Angstrom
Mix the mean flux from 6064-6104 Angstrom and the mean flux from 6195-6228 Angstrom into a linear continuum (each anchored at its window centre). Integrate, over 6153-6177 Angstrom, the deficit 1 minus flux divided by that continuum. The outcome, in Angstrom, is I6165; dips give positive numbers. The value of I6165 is 0.9 Angstrom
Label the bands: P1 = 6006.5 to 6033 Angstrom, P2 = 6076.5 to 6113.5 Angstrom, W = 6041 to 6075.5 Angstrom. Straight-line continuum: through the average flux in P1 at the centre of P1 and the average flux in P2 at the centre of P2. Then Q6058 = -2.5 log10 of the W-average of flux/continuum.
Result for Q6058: -0.06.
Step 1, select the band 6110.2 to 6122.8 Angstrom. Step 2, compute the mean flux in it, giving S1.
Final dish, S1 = 11.7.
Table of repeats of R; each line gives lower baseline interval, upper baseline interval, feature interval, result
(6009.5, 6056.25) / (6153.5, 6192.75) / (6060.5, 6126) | -2.7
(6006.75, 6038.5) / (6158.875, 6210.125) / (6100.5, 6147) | -1.9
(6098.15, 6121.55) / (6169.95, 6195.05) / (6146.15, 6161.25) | 0.2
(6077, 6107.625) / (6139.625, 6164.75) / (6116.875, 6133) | 0.0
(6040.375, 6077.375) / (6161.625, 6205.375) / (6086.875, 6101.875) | 0.5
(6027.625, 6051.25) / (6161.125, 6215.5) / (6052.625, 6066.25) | -0.9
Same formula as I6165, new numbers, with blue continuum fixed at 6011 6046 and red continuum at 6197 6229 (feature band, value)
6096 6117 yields -0.6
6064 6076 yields -0.7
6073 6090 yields -0.8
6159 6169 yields 0.3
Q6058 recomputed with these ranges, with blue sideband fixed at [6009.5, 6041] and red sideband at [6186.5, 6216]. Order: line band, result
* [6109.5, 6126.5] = -0.03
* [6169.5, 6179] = 0.02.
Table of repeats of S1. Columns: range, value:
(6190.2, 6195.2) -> 10.7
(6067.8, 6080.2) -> 12.3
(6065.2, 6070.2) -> 12.1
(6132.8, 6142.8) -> 11.3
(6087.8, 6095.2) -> 11.7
